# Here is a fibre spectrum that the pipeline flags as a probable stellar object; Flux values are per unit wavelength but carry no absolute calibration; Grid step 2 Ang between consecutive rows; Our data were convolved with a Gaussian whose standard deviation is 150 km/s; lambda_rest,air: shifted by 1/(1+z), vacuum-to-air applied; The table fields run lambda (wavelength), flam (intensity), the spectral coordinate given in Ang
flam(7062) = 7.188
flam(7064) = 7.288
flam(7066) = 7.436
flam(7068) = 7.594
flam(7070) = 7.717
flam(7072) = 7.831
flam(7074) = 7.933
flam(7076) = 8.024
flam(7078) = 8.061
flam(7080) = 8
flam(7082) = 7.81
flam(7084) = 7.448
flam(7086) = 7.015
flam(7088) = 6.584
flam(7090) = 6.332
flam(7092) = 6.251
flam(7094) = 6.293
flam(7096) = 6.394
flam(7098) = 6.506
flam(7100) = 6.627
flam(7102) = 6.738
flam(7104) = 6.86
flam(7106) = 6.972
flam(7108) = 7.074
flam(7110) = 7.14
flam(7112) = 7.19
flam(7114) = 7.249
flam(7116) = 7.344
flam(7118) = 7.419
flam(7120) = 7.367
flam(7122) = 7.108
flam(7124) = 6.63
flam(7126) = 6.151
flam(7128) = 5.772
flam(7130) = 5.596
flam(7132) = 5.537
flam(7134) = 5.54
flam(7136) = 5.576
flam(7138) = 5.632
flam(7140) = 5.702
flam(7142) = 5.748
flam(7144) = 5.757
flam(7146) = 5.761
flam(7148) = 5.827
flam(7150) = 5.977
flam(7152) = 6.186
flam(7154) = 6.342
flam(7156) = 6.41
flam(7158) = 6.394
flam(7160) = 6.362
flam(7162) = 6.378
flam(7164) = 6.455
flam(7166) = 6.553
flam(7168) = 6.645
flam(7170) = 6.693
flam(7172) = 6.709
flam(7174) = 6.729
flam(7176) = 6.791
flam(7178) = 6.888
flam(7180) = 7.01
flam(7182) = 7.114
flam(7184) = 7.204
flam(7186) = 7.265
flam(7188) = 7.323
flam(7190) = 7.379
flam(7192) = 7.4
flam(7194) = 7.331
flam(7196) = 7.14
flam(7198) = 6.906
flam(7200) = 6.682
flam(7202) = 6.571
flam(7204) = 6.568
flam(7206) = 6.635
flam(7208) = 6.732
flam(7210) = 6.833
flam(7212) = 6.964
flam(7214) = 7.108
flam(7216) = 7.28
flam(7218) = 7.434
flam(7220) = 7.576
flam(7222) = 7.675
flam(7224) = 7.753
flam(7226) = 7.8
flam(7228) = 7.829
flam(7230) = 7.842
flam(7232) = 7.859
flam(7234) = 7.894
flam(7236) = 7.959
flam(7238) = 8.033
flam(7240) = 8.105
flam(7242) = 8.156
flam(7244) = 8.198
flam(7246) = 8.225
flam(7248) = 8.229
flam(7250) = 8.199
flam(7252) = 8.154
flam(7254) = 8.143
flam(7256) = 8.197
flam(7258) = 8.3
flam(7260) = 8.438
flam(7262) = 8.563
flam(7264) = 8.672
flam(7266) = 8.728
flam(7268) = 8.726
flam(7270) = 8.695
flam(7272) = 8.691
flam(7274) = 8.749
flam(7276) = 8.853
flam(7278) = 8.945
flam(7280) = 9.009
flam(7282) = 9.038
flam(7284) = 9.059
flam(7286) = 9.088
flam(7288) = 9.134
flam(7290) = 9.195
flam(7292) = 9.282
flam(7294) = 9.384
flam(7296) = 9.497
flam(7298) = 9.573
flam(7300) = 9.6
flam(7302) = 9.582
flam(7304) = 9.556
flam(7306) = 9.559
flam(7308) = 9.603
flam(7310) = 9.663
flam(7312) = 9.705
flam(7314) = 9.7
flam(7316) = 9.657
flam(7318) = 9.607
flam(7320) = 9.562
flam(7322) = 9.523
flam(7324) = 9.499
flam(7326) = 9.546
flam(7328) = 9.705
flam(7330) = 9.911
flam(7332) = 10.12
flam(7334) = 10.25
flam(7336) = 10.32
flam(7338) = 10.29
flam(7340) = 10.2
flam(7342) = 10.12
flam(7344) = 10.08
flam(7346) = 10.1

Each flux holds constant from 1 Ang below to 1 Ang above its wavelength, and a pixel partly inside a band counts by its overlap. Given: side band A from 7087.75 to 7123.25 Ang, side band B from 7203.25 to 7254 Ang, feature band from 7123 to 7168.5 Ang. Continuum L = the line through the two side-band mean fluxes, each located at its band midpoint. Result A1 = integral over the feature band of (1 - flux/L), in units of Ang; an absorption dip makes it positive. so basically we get 7.0 Ang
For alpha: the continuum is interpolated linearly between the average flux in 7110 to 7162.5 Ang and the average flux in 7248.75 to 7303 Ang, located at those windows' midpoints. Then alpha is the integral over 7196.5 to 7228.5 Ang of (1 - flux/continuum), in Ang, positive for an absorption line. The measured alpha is 2.3 Ang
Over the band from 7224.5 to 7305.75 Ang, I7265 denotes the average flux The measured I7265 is 8.63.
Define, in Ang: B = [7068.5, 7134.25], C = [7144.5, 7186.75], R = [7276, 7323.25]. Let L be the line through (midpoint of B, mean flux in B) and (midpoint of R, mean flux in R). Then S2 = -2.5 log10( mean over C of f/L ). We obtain 0.184 mag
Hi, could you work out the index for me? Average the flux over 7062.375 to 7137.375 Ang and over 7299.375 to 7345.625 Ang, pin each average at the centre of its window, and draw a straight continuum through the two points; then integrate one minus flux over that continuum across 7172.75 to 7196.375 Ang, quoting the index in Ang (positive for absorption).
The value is 2.64 Ang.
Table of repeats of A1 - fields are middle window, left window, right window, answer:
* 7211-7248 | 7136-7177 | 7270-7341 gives 0.3 Ang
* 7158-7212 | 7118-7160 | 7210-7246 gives 0.6 Ang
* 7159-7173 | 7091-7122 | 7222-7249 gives 1.6 Ang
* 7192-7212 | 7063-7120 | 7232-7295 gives 3.0 Ang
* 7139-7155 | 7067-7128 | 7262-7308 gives 3.6 Ang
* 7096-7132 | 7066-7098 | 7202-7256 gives 2.9 Ang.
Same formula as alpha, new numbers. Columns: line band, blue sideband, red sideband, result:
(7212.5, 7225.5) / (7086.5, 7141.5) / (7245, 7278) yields 0.74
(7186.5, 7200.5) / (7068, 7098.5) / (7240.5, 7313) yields 1.70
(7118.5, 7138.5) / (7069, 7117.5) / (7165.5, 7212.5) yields 2.63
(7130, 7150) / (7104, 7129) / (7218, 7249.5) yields 4.08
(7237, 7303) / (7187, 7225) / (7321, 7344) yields -1.40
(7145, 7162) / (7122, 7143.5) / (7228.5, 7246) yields 0.30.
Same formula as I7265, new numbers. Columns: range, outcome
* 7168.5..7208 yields 6.96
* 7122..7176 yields 6.15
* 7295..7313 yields 9.59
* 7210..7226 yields 7.39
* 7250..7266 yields 8.37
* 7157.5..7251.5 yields 7.26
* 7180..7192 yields 7.25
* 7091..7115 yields 6.77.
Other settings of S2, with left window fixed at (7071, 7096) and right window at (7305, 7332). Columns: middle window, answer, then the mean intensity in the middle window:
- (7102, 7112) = 0.075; 7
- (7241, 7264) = 0.089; 8.27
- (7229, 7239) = 0.114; 7.92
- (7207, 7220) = 0.207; 7.1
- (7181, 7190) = 0.148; 7.24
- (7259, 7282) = 0.051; 8.75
